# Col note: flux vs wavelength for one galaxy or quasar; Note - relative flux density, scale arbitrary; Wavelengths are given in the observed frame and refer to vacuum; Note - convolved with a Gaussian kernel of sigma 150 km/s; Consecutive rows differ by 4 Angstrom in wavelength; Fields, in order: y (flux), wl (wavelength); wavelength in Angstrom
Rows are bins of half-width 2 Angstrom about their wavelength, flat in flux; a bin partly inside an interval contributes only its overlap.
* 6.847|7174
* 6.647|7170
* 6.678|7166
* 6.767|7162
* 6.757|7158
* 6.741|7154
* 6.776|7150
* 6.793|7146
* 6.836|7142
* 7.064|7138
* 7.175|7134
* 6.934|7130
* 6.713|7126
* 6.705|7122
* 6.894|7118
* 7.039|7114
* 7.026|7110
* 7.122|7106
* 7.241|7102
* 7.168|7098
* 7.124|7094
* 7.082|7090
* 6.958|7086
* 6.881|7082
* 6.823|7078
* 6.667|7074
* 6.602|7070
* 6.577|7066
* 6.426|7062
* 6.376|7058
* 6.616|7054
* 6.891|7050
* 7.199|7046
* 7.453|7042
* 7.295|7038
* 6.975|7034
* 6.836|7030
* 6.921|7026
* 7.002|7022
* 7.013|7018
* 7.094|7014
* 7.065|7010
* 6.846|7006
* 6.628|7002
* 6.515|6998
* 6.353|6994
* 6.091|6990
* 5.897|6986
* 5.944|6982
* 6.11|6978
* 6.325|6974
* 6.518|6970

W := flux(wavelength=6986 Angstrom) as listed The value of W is 5.897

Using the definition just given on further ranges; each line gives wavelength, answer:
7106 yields 7.122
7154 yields 6.741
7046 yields 7.199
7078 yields 6.823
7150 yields 6.776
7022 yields 7.002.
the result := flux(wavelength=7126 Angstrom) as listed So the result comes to 6.713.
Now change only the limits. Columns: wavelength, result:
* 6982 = 5.944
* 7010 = 7.065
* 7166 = 6.678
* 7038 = 7.295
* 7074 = 6.667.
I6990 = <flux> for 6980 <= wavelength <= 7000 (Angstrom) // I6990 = 6.16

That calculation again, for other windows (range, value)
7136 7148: 6.9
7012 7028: 7.01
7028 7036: 6.91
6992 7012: 6.68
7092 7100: 7.15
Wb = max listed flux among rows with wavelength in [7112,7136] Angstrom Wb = 7.175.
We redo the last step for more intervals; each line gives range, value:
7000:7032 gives 7.094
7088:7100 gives 7.168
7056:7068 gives 6.577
